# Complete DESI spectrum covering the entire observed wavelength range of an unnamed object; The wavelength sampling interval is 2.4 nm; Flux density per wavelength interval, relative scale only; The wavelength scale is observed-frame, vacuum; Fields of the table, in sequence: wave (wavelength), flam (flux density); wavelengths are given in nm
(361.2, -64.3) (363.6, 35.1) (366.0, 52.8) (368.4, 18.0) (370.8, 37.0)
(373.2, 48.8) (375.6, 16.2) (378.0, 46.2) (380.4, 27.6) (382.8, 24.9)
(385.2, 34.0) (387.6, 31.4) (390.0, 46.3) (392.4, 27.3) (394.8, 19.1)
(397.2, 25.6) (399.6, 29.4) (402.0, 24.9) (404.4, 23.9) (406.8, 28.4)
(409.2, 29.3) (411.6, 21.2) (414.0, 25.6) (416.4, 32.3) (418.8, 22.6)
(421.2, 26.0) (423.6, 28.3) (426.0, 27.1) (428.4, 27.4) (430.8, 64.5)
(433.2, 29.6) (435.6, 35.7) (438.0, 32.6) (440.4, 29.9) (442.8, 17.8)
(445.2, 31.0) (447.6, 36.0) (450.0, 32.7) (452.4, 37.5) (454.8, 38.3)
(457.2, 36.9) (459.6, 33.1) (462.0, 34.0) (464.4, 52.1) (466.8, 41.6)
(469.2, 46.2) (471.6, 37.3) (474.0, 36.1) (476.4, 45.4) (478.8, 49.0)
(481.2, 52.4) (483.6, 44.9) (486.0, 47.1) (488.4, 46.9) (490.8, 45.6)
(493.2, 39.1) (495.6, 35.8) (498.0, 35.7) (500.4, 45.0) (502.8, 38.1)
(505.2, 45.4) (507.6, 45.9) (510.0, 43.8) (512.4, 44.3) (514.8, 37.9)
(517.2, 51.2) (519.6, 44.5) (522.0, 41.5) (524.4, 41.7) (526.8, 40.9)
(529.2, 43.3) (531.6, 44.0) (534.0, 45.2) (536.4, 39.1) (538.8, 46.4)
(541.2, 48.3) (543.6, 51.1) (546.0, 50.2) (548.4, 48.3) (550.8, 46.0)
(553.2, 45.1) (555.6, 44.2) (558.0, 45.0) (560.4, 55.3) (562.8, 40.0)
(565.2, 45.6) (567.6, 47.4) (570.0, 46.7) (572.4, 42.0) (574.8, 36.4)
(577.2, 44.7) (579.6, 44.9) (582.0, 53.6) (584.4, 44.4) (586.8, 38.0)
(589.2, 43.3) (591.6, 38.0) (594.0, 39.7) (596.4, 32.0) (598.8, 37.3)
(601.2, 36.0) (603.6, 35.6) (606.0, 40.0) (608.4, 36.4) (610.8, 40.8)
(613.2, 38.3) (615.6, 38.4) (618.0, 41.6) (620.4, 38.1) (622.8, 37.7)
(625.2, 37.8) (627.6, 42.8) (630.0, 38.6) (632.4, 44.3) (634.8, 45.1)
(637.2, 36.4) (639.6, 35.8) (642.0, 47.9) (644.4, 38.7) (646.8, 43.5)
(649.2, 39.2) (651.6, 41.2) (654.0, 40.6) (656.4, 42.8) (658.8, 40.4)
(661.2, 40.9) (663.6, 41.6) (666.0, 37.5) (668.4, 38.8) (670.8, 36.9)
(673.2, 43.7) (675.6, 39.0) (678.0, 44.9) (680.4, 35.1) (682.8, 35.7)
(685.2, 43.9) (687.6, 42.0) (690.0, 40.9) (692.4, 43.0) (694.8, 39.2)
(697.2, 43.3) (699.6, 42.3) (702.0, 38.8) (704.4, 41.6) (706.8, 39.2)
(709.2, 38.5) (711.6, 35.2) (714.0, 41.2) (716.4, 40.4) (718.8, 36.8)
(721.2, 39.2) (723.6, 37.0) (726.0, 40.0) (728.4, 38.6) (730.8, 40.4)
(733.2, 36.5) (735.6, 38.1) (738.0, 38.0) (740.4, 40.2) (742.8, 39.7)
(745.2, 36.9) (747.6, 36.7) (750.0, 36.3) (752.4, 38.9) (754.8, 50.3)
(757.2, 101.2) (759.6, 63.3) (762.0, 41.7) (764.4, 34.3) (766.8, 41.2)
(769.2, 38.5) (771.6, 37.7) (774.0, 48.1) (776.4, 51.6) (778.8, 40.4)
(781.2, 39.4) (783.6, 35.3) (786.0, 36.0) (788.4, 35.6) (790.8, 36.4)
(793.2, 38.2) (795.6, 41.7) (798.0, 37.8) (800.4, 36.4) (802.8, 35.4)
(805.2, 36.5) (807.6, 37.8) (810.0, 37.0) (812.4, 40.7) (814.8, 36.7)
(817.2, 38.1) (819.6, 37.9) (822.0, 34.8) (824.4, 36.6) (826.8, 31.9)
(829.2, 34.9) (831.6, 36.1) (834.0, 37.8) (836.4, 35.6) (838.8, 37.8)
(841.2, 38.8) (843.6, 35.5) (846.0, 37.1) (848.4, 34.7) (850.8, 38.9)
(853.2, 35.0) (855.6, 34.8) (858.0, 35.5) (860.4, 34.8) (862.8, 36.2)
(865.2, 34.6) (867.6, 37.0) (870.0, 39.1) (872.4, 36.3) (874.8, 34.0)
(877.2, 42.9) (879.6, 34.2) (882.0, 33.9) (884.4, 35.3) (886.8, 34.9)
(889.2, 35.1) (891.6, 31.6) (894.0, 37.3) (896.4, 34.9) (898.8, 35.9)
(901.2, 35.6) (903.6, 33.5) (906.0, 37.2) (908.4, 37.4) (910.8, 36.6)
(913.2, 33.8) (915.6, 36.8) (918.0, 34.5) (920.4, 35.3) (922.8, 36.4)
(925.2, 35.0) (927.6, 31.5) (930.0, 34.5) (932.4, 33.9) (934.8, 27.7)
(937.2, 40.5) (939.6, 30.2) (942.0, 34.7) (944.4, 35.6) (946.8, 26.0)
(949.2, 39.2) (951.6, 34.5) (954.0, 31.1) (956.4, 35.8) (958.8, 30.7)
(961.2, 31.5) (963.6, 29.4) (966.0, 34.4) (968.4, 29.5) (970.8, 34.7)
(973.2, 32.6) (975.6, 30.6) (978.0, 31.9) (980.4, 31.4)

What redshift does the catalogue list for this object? 0.154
